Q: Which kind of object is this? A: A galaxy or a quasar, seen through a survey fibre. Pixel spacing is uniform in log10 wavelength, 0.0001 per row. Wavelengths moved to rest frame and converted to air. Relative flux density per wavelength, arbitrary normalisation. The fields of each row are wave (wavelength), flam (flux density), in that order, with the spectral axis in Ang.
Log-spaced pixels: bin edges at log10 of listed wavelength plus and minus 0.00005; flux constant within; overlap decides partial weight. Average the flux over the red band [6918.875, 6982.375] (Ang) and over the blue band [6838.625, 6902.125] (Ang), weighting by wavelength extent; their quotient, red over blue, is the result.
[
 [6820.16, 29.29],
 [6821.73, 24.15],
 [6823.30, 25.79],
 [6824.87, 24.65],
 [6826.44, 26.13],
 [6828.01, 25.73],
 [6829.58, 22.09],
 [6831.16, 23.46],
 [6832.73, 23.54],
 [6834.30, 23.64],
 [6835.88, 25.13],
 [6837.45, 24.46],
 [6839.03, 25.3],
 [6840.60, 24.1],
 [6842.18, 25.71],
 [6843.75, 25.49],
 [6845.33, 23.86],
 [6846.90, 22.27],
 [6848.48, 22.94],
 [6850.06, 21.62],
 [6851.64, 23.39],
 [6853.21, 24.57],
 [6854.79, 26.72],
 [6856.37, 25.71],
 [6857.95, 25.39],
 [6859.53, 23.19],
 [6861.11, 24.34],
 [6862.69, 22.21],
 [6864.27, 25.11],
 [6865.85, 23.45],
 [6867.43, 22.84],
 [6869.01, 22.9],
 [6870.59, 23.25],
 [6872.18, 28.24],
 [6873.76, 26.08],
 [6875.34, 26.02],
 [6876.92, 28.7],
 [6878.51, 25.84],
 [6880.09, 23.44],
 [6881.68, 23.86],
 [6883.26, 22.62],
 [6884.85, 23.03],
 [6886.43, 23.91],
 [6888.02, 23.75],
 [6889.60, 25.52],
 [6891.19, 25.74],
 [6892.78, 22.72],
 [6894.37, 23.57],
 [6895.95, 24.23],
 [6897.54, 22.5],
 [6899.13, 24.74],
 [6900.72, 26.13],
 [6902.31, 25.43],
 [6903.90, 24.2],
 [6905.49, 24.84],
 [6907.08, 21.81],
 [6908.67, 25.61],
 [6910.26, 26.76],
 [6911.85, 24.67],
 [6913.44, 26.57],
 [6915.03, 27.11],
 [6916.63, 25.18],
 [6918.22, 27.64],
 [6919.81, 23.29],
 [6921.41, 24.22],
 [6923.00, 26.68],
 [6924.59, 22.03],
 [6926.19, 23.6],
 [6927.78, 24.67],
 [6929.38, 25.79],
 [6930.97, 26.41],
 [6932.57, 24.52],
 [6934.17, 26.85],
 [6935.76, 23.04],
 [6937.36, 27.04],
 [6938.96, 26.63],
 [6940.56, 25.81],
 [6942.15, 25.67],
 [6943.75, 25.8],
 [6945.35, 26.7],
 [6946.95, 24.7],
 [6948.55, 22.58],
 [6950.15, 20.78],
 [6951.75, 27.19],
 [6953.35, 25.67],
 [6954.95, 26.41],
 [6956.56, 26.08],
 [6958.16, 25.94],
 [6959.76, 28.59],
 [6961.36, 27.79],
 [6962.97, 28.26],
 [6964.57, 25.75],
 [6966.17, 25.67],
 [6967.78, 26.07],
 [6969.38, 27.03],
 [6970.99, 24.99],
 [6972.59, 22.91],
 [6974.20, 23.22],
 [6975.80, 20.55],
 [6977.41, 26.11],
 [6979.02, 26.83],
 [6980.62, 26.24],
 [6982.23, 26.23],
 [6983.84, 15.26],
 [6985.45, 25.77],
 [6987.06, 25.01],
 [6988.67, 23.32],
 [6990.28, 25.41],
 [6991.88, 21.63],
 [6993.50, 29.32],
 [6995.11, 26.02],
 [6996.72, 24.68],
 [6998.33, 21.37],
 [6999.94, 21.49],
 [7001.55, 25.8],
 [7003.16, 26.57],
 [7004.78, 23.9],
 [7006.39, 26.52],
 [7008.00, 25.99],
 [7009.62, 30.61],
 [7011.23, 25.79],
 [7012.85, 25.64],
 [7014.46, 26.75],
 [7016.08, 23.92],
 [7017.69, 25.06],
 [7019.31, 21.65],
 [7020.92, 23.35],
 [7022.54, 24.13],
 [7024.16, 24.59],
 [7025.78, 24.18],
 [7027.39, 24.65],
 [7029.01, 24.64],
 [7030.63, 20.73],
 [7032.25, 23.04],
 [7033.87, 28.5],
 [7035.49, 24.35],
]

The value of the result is 1.04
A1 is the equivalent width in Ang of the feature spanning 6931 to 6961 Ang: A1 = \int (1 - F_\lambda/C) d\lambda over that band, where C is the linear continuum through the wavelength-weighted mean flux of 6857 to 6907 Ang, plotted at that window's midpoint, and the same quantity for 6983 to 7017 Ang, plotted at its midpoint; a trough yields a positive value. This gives -1.2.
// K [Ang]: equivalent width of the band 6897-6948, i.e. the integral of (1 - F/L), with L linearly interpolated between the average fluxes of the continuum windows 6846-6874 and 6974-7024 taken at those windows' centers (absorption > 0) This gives -1.8 Ang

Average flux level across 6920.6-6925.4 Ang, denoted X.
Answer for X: 24.3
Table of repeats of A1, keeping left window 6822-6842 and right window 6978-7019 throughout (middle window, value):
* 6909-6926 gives -0.41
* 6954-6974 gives -1.06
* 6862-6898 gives 0.45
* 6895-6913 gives 0.05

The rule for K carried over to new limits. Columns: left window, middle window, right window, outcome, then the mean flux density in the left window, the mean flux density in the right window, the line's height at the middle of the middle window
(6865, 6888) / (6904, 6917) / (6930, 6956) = -0.2 Ang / 24.6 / 25.4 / 25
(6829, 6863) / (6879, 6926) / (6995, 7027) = -0.4 Ang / 24.1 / 24.9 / 24.4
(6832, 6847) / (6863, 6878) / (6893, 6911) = -0.4 Ang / 24.5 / 24.5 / 24.5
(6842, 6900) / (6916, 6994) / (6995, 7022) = -1.4 Ang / 24.3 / 25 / 24.7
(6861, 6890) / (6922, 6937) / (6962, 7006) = -0.2 Ang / 24.5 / 24.7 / 24.6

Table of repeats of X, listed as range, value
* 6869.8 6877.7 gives 26.5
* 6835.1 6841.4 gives 24.7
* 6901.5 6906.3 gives 24.8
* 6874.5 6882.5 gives 25.6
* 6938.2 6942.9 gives 26.1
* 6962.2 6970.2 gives 26.6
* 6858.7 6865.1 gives 23.7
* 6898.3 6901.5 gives 25.4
